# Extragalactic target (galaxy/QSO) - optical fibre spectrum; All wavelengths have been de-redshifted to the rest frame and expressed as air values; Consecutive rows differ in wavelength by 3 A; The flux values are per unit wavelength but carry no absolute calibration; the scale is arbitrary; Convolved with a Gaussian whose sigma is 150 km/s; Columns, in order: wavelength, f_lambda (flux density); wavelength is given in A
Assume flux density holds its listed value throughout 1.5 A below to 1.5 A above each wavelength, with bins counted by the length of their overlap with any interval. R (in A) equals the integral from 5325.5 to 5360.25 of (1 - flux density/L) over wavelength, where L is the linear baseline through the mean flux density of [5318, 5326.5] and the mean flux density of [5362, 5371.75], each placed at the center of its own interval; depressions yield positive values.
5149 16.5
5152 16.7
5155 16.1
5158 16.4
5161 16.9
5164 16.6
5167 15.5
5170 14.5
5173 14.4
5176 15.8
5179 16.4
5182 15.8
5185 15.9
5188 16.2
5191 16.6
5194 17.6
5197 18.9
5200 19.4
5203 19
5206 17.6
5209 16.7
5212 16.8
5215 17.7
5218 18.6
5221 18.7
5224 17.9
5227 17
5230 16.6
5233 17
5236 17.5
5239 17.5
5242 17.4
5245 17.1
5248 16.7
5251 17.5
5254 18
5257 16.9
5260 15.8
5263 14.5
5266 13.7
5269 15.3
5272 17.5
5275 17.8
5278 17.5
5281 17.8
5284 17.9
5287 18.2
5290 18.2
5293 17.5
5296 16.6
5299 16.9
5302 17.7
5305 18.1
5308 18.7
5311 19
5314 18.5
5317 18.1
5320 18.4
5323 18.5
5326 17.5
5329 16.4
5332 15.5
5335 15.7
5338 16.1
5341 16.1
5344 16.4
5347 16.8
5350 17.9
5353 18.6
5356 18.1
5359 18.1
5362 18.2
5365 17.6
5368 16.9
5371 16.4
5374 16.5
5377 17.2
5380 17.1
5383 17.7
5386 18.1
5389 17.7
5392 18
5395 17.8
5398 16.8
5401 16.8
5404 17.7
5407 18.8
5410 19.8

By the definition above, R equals 1.61 A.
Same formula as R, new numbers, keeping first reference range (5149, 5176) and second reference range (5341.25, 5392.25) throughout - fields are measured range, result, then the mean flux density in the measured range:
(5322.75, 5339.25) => 0.66 A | 16.5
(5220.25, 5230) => -0.73 A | 17.6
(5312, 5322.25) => -0.78 A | 18.4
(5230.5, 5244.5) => -0.68 A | 17.3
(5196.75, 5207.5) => -1.65 A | 18.7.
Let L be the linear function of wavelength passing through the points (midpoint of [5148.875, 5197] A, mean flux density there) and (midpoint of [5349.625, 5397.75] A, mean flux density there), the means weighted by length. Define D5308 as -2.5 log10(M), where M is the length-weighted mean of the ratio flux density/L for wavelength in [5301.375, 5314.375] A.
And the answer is -0.080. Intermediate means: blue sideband 16.2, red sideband 17.6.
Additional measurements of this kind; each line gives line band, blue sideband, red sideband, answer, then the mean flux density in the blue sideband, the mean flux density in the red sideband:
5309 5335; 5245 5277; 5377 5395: -0.038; 16.4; 17.7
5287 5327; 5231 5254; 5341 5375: -0.041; 17.3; 17.4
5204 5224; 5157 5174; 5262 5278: -0.122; 15.7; 16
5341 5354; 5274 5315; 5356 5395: 0.025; 17.9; 17.5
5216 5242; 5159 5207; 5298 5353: -0.043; 16.7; 17.4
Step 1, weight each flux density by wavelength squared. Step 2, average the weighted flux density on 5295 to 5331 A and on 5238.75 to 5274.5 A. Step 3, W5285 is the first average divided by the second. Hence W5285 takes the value 1.11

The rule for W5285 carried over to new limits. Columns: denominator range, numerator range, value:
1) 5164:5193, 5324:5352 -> 1.12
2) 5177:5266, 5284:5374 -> 1.06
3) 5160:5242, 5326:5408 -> 1.08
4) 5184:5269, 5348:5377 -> 1.08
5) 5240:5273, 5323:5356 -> 1.06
